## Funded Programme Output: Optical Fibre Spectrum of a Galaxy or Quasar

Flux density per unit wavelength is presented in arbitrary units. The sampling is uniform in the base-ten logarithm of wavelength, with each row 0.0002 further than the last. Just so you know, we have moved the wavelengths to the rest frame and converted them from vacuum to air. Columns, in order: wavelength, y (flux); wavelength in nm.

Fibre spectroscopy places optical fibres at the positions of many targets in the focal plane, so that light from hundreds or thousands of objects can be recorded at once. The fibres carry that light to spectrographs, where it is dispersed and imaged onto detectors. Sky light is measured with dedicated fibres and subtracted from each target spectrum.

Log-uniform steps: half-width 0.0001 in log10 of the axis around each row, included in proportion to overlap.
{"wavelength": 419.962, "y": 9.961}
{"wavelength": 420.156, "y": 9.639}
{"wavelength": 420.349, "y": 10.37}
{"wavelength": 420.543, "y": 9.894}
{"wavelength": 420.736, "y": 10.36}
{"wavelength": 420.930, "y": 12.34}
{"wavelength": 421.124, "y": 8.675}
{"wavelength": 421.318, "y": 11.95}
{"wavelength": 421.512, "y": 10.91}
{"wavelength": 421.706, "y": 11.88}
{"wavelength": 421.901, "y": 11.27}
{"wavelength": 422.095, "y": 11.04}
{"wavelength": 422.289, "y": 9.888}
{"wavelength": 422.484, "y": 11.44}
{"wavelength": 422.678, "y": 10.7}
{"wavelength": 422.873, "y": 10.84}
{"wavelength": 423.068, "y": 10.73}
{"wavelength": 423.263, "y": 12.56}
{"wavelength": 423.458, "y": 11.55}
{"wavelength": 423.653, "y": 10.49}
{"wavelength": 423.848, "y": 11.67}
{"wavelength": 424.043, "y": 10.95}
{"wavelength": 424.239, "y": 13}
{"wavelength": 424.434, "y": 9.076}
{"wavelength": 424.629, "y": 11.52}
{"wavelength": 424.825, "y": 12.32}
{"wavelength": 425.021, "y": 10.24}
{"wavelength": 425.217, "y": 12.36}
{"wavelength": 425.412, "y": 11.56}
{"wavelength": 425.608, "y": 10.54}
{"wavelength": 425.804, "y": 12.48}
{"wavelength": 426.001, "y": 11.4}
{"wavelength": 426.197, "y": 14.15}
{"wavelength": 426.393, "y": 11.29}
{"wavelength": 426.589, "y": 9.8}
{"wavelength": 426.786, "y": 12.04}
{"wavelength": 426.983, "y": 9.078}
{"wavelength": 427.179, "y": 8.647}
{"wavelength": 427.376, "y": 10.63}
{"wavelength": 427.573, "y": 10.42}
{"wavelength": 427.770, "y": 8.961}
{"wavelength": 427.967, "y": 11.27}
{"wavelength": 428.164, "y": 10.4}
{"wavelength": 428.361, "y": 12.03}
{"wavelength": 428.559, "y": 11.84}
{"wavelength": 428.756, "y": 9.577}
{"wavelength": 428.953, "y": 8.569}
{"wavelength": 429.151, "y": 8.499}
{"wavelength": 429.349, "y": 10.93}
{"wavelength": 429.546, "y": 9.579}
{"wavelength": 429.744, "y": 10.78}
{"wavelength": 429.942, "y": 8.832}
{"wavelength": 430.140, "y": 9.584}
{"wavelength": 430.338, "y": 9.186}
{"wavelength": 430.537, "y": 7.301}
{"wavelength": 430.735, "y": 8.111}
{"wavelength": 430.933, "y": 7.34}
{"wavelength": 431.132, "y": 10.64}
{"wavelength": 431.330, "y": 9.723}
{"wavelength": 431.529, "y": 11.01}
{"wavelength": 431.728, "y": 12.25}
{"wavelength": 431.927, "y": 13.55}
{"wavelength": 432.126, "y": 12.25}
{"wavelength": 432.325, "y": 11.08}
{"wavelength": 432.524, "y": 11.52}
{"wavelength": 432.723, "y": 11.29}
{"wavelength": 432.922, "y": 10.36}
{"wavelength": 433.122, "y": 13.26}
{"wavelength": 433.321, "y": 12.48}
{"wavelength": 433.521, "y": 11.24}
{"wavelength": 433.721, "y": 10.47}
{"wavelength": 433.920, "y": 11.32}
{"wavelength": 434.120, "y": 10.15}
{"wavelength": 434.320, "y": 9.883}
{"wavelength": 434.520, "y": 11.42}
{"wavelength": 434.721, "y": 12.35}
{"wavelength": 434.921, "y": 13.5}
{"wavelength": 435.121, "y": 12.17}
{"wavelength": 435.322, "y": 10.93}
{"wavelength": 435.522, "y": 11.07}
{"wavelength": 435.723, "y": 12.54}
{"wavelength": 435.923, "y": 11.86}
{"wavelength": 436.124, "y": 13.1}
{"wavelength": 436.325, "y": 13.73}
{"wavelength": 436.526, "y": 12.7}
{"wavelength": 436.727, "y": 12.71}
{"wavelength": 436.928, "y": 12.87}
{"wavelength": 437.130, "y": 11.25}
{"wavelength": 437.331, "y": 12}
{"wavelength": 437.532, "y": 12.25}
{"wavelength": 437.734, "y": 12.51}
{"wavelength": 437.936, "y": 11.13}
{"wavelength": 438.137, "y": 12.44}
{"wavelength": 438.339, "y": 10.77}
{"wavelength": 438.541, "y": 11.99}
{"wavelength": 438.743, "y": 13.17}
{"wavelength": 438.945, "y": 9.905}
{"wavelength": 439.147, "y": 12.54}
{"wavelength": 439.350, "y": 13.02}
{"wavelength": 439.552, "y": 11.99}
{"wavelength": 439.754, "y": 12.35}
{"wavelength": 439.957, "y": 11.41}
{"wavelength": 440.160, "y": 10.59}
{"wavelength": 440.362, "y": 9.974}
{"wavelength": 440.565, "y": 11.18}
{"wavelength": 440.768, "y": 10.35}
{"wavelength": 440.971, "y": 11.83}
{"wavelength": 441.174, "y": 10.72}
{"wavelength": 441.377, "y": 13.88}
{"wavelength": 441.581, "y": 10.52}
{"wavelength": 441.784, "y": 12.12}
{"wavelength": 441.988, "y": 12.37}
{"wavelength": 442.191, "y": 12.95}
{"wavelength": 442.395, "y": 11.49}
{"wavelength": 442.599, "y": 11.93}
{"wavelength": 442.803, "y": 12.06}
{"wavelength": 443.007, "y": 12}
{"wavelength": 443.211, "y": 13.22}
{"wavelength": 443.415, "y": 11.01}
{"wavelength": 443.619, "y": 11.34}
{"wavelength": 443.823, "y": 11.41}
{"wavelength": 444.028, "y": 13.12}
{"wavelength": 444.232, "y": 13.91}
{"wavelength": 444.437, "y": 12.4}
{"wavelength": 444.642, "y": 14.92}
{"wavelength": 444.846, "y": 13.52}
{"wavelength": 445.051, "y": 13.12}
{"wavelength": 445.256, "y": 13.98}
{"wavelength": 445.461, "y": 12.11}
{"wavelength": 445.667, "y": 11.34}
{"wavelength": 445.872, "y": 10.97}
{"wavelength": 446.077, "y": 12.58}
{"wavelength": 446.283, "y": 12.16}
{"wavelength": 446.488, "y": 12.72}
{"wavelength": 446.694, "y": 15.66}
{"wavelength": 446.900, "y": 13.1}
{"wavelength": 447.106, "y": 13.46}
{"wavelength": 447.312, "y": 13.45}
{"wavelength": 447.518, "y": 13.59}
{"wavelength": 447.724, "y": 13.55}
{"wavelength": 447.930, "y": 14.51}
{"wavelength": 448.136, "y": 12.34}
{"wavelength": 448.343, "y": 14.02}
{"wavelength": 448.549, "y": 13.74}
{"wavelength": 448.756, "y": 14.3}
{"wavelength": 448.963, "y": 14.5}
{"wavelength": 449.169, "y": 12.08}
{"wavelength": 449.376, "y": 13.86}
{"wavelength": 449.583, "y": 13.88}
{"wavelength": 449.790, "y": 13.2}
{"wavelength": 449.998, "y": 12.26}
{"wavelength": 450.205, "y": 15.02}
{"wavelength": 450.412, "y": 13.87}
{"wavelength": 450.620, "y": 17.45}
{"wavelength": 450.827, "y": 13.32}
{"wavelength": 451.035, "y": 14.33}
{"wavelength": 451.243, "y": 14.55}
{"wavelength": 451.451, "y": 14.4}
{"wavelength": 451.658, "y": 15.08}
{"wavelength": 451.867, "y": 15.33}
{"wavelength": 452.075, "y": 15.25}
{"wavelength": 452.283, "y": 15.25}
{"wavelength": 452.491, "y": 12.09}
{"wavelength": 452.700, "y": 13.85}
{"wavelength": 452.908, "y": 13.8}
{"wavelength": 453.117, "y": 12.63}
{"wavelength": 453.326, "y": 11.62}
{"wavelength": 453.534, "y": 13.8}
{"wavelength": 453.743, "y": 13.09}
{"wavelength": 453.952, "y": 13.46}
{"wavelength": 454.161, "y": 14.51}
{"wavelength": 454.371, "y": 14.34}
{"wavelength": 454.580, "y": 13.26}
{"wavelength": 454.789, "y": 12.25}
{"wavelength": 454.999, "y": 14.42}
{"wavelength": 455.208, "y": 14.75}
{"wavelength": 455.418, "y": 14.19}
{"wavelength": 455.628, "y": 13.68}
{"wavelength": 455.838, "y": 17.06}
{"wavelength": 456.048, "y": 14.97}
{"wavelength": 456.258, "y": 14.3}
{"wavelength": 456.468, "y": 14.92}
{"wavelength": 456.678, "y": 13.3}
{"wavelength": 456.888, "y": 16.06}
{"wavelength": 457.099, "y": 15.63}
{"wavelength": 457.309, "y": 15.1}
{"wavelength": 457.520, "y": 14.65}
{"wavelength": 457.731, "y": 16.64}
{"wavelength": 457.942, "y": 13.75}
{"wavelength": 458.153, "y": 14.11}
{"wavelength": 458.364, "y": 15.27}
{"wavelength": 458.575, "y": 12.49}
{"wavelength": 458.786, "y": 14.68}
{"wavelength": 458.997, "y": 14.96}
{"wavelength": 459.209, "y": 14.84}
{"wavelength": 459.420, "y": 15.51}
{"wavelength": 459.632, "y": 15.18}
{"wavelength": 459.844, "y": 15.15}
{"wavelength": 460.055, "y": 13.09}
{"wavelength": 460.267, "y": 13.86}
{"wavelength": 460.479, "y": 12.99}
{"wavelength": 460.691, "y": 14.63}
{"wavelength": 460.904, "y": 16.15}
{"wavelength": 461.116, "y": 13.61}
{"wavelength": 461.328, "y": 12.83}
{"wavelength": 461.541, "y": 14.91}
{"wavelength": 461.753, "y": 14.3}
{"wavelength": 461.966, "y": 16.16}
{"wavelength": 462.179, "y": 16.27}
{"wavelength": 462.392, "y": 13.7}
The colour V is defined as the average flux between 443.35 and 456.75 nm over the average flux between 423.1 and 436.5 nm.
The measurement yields 1.24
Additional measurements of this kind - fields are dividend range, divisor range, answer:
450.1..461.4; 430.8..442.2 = 1.23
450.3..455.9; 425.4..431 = 1.39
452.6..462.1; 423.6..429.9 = 1.33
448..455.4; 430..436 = 1.26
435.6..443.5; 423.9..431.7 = 1.15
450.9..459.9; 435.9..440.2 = 1.19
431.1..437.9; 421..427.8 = 1.07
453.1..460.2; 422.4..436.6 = 1.31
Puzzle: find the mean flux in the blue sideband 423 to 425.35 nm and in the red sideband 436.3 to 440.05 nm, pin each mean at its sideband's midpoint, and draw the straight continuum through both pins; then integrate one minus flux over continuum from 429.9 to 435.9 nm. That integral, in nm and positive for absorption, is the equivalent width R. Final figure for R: 0.46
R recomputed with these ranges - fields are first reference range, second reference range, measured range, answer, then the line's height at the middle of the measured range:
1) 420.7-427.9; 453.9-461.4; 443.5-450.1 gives 0.10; 13.4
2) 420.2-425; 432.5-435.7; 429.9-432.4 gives 0.28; 11.4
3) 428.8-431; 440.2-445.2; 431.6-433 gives -0.32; 9.6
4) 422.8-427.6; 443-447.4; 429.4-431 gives 0.37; 11.6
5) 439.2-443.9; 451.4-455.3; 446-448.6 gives -0.14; 12.8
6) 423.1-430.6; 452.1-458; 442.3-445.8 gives 0.09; 12.8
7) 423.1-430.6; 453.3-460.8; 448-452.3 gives -0.20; 13.5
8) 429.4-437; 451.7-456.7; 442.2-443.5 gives 0.05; 12.5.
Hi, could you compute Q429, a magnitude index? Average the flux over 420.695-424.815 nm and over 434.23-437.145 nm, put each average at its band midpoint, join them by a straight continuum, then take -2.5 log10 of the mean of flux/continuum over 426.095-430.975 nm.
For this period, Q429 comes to 0.16 mag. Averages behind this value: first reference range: 11.1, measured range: 9.98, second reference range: 12.2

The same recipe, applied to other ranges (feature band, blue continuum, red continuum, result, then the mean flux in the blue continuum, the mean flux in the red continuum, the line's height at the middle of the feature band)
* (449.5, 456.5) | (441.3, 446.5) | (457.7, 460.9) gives -0.04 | 12.4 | 14.5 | 13.6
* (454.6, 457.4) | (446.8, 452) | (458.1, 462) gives -0.03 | 14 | 14.4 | 14.3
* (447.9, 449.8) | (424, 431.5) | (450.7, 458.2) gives -0.01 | 10.4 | 14.3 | 13.5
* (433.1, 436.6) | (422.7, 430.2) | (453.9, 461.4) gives -0.01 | 10.8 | 14.5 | 11.8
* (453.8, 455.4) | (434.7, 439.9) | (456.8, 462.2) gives 0.02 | 12.2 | 14.7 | 14.1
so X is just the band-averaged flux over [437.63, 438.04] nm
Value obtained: 11.8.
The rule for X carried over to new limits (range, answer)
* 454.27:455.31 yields 13.8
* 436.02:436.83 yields 13.1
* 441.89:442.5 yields 12.3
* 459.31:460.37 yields 14.6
